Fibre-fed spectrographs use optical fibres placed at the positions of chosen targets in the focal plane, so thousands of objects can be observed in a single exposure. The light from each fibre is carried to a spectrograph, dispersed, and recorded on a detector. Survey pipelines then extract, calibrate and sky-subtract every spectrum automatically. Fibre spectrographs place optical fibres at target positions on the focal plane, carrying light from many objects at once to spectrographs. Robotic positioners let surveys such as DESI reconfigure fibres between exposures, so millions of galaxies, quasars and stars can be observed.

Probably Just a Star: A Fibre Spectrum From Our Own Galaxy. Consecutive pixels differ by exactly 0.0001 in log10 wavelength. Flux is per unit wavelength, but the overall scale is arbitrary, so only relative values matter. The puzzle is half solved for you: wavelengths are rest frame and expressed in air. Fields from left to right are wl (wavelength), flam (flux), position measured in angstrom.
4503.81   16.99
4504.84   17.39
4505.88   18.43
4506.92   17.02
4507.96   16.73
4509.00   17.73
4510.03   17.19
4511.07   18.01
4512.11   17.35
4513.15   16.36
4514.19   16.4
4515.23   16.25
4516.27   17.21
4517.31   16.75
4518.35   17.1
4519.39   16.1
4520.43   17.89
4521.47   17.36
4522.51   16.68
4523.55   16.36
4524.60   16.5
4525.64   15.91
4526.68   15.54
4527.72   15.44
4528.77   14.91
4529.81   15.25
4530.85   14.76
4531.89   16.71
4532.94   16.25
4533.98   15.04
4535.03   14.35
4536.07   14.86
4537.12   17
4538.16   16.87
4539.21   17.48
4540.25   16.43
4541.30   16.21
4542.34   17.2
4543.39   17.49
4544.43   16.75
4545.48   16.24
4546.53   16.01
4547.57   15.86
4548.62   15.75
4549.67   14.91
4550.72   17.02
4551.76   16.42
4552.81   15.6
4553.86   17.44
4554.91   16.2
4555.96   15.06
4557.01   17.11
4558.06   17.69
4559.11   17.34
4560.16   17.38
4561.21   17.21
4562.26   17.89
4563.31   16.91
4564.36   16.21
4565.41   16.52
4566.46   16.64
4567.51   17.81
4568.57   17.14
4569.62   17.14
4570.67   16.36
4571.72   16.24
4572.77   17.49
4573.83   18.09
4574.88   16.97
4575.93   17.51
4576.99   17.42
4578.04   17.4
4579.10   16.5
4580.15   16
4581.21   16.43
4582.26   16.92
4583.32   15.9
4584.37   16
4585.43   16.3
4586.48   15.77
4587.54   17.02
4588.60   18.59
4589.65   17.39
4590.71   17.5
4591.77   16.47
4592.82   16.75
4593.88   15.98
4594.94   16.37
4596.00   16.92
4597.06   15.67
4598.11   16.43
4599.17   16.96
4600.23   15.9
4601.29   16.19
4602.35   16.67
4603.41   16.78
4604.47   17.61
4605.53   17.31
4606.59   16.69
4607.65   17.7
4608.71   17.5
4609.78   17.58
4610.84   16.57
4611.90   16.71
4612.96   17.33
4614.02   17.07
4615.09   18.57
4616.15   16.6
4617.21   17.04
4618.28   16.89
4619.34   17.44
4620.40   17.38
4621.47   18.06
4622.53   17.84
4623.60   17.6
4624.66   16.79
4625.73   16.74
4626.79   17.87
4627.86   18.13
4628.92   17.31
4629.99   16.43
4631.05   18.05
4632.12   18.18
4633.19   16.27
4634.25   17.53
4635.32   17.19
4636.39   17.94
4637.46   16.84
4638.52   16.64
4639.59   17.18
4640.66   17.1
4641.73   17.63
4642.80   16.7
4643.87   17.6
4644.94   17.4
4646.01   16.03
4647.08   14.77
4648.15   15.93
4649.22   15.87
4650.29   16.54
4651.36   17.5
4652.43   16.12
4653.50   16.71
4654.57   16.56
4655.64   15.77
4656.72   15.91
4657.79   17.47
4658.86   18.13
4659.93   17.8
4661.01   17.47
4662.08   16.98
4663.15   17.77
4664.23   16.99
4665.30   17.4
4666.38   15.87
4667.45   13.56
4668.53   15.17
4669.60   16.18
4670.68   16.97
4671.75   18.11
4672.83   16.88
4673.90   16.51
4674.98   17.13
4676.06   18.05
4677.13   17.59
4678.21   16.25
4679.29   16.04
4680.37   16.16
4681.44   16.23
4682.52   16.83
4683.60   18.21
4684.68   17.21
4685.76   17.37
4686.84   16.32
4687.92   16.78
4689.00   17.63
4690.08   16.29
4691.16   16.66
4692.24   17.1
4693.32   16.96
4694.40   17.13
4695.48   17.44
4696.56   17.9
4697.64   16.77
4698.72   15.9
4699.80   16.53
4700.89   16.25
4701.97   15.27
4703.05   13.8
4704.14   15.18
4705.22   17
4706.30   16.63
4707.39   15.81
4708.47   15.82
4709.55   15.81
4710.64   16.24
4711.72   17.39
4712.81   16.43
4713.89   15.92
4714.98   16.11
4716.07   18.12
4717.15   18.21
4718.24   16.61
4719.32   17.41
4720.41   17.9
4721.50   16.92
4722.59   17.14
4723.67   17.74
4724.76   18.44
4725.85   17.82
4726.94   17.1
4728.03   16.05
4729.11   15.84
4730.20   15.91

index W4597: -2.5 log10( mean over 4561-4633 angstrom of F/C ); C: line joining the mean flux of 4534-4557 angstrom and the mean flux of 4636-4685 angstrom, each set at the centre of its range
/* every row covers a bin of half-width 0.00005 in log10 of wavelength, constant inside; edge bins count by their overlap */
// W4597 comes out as -0.04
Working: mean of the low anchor 16.2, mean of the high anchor 16.8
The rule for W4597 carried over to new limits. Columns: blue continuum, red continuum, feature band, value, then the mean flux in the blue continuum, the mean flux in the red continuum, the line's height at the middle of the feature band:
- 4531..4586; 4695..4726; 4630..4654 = -0.02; 16.6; 16.7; 16.6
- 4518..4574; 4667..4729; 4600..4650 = -0.03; 16.5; 16.7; 16.6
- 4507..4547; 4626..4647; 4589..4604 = 0.02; 16.4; 17.2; 16.9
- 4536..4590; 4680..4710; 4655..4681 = -0.01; 16.7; 16.5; 16.6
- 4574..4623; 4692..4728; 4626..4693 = 0.00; 16.9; 16.7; 16.8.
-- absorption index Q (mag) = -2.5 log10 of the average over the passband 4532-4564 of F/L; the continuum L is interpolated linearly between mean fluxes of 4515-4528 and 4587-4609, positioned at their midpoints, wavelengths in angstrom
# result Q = 0.014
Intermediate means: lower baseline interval 16.6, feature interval 16.5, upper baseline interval 16.9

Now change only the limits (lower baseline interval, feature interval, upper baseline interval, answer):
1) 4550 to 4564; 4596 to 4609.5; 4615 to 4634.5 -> 0.03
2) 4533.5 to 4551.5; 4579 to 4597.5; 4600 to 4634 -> 0.02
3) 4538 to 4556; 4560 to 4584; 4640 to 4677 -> -0.03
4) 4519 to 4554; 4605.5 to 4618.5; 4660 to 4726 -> -0.05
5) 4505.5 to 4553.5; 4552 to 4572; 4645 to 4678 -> -0.02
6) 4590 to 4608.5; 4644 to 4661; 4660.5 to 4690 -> 0.01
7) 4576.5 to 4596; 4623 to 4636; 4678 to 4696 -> -0.04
